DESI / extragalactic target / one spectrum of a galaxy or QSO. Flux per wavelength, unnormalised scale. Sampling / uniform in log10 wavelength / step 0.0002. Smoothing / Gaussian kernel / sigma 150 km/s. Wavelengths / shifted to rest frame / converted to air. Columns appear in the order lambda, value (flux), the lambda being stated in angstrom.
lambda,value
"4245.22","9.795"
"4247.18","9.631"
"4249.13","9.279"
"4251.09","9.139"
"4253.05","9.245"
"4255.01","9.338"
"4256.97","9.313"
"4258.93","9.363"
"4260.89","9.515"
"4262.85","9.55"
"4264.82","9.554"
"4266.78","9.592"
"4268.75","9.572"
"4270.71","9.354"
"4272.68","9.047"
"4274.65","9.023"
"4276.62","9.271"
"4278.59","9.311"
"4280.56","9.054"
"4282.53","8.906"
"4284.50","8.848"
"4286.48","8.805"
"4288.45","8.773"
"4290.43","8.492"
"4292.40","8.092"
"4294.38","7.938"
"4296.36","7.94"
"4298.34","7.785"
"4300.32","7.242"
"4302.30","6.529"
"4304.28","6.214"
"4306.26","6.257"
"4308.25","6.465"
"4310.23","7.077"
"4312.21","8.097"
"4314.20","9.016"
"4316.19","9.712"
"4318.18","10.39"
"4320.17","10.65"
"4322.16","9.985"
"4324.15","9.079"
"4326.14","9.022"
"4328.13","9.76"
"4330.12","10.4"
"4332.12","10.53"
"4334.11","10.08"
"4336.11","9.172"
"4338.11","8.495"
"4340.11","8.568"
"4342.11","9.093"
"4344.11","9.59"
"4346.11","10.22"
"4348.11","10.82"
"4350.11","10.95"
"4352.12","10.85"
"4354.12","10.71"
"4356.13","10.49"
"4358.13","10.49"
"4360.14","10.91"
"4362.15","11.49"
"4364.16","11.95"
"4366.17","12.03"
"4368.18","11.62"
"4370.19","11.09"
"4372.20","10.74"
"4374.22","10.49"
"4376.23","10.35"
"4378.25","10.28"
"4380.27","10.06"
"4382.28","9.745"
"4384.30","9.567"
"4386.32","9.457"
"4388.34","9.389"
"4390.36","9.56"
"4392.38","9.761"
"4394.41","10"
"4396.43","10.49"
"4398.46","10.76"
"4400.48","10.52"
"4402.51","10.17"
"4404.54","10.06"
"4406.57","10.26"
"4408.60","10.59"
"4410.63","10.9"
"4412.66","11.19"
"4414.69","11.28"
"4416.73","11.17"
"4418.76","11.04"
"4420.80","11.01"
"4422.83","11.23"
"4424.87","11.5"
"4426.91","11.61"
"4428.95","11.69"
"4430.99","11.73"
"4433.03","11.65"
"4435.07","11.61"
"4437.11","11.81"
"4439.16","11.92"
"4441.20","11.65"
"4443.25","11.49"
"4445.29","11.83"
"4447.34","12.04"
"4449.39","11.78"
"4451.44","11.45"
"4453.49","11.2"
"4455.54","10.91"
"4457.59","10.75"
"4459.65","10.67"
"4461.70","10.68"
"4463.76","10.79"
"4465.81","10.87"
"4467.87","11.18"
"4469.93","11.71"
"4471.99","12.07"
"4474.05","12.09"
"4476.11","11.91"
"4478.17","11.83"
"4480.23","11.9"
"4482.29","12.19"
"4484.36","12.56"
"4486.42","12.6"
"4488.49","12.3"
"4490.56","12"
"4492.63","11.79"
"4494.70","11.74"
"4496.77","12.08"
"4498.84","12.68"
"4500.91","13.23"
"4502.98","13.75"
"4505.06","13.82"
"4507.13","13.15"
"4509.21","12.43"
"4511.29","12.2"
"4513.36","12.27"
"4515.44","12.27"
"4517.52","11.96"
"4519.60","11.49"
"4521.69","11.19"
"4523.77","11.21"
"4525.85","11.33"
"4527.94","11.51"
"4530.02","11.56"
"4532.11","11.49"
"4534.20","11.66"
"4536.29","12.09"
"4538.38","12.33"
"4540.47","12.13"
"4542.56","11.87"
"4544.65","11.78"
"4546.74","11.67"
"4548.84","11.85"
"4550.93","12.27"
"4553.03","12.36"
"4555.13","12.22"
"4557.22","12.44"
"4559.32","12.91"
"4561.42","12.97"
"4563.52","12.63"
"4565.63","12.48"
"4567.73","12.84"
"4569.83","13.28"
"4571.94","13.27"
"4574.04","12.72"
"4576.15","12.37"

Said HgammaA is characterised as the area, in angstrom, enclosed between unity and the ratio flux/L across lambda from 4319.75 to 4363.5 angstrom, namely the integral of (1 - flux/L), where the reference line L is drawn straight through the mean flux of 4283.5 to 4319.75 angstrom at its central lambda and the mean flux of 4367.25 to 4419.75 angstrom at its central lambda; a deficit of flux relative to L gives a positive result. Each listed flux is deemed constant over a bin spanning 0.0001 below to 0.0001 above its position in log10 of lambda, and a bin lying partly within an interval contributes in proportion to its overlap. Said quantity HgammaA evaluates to -4.9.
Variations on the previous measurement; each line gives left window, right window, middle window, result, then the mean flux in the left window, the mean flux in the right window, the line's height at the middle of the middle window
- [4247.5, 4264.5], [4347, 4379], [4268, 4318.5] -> 8.1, 9.36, 11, 9.92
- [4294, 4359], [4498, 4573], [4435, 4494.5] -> -2.3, 9.09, 12.3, 11.2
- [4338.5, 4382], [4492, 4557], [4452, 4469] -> 0.9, 10.6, 12.1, 11.5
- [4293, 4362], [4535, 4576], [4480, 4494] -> -0.9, 9.16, 12.4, 11.4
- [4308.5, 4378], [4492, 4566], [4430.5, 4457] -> -0.9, 10.1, 12.2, 11.2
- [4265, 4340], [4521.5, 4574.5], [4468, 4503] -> -2.7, 8.76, 12.2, 11.3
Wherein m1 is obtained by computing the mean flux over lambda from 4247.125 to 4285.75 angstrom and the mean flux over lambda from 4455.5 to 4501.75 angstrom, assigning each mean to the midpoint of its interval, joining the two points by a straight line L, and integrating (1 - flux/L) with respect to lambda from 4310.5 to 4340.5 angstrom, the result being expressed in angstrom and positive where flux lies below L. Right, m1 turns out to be 1.5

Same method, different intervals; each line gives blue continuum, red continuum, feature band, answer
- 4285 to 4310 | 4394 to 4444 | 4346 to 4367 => -3.93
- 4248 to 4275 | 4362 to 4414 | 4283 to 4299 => 2.08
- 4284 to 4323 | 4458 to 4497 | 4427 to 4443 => -1.26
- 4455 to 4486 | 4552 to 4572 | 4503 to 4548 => 0.79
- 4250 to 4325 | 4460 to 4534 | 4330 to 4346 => 0.04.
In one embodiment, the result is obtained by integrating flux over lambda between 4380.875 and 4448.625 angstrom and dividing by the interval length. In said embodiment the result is 10.9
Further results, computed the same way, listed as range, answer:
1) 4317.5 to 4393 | 10.2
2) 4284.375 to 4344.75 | 8.64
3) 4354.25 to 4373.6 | 11.2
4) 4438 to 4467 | 11.3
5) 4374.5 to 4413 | 10.2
